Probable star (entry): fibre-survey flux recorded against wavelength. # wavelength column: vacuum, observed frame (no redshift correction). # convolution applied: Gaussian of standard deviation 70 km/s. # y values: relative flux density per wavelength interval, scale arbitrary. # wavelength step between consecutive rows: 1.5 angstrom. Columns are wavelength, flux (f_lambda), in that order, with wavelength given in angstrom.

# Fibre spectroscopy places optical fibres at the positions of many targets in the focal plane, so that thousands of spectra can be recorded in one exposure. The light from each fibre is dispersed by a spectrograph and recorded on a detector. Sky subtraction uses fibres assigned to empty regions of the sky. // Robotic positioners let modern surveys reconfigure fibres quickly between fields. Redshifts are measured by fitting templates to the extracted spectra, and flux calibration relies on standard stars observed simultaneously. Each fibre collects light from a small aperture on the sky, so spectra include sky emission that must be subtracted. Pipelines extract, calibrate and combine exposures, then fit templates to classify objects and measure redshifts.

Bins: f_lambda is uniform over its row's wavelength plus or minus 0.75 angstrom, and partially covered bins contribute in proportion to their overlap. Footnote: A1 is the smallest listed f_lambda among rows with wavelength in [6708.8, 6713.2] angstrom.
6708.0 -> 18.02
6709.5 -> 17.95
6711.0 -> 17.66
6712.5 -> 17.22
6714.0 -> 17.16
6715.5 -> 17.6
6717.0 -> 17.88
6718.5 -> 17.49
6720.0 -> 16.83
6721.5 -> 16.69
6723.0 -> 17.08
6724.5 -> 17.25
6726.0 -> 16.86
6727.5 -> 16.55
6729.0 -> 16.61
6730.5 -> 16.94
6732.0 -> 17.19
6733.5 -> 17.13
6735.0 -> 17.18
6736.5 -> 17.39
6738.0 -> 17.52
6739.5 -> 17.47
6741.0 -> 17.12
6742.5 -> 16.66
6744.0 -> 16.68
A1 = 17.22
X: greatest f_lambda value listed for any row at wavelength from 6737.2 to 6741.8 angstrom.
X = 17.52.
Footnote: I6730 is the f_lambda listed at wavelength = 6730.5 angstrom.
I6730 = 16.94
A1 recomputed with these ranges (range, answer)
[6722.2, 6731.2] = 16.55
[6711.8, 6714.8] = 17.16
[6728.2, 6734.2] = 16.61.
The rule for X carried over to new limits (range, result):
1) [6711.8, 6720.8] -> 17.88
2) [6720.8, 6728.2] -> 17.25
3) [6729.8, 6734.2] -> 17.19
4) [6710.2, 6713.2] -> 17.66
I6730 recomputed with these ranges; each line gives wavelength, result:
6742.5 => 16.66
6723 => 17.08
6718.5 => 17.49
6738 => 17.52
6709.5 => 17.95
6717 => 17.88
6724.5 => 17.25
